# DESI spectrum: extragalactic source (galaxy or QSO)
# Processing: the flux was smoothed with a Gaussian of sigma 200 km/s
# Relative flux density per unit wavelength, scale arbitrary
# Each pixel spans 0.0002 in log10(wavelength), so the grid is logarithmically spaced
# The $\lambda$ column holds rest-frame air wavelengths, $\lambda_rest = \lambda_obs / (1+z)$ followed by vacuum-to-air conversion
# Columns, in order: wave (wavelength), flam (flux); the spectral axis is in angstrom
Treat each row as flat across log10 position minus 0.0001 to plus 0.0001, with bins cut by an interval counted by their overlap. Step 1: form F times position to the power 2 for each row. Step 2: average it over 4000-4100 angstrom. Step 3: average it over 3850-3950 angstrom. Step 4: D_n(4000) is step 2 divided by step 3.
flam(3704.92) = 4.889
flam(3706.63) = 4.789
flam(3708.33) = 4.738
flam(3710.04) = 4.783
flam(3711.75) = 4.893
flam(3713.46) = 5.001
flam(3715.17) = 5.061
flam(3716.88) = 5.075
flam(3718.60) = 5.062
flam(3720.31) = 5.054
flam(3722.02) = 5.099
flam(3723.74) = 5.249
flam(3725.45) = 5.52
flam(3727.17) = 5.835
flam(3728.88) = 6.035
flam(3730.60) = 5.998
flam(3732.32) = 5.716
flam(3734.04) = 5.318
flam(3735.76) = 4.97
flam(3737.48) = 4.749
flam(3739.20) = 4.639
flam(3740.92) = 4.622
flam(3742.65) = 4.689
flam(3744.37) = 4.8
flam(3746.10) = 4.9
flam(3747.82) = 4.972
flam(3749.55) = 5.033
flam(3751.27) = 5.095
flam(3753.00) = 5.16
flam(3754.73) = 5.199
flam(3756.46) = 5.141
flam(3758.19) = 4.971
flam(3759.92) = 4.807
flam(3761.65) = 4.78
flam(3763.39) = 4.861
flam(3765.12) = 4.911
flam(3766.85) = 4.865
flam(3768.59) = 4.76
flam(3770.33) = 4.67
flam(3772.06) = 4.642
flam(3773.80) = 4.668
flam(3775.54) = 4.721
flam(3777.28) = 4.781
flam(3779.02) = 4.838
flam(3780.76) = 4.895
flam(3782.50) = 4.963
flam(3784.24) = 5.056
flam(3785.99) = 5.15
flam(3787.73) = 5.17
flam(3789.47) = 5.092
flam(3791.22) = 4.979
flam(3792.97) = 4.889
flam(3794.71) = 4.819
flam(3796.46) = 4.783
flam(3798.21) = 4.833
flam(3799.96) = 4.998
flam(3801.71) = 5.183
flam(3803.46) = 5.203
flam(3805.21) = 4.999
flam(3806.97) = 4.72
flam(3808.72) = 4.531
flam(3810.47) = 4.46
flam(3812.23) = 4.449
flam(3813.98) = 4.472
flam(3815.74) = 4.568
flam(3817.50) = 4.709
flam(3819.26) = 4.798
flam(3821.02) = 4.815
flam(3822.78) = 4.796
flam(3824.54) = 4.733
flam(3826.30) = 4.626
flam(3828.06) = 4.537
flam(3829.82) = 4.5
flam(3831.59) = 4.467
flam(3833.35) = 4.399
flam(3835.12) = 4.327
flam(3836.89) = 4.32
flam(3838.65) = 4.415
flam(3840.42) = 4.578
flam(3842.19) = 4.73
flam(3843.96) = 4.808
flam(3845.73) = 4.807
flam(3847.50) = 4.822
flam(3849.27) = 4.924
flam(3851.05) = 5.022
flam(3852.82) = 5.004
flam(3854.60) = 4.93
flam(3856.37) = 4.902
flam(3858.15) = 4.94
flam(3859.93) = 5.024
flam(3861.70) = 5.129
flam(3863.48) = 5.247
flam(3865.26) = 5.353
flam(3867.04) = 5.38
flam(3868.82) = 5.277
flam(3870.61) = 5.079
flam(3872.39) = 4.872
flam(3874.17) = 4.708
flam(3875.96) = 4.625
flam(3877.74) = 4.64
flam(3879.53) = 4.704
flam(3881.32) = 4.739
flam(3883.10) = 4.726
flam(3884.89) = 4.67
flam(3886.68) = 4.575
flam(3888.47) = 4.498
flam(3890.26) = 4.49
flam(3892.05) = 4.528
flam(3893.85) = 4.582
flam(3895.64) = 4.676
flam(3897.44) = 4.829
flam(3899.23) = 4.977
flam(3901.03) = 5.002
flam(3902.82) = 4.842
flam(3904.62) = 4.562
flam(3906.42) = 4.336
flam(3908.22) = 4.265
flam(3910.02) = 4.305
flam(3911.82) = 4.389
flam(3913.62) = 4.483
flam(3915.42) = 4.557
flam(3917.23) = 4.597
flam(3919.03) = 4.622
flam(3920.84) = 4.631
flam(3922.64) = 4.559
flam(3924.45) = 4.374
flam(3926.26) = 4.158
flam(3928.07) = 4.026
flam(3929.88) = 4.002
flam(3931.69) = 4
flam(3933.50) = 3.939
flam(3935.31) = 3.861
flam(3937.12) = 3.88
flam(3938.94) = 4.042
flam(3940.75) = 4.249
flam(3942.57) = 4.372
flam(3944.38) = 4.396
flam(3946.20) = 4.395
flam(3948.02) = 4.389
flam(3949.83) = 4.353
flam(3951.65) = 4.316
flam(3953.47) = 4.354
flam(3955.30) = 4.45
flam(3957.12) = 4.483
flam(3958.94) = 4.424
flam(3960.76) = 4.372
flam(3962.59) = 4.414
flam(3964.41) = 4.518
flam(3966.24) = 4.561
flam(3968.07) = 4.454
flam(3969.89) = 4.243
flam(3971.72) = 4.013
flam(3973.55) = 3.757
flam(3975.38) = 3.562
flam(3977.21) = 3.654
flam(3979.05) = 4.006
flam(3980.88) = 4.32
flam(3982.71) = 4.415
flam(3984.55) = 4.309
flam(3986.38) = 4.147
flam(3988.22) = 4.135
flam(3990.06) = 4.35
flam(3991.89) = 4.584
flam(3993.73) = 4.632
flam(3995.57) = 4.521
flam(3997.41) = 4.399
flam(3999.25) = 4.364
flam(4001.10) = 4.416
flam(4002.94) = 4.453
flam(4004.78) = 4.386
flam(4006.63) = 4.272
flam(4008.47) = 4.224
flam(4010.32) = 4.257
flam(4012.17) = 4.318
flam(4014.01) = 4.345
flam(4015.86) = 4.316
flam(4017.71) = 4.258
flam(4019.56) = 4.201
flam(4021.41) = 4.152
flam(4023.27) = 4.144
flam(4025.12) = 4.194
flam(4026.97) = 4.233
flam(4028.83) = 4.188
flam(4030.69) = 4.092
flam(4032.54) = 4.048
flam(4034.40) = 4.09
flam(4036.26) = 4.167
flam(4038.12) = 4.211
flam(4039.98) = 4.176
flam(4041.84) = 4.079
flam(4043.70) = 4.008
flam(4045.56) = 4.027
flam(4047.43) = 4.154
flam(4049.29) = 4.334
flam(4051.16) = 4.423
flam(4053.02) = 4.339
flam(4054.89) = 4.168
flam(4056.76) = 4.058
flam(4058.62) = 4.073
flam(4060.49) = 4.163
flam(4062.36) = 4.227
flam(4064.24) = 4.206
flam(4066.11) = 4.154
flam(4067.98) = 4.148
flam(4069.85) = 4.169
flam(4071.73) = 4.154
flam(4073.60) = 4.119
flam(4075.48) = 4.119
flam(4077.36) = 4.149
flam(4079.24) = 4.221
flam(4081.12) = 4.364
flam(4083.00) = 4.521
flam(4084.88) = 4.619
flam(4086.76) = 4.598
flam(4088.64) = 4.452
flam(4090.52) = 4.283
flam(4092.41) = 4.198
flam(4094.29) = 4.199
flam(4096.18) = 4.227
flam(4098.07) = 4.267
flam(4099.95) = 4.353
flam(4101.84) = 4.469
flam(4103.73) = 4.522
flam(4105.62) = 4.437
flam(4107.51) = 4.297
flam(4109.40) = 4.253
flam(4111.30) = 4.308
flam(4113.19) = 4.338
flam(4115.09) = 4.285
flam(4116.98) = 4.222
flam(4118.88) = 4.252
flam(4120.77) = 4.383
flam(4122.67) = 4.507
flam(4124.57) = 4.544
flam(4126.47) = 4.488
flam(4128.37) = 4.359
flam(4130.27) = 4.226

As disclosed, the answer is 0.99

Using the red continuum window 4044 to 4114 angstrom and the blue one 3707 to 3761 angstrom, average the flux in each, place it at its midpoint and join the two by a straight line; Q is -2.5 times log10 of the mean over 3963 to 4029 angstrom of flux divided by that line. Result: 0.05 mag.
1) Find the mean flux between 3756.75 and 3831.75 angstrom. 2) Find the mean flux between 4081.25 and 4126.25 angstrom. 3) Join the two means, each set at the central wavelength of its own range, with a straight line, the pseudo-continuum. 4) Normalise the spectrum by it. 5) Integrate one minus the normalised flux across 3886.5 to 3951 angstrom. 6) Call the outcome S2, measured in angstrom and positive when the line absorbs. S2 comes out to 3.2 angstrom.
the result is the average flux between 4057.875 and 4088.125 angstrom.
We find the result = 4.25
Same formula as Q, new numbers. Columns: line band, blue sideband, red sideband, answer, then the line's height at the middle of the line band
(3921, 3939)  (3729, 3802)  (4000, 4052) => 0.10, 4.49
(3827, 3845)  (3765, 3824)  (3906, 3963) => 0.04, 4.67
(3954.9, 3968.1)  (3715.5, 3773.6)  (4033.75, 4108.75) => 0.01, 4.52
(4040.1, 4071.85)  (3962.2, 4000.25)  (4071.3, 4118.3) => 0.03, 4.3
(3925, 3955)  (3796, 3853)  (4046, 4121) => 0.08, 4.51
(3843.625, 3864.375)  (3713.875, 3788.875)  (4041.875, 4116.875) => -0.04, 4.79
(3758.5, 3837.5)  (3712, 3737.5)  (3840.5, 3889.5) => 0.07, 5.1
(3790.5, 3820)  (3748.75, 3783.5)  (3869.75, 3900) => 0.01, 4.83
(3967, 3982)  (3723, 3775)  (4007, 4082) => 0.10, 4.39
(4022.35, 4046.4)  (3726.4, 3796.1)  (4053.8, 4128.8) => 0.07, 4.42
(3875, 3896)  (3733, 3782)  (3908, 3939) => -0.05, 4.41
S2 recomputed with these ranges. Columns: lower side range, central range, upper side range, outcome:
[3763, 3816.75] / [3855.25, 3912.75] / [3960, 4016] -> -2.55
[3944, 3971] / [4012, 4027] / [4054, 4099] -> 0.30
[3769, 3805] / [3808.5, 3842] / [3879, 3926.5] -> 1.75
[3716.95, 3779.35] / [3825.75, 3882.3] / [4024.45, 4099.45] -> -0.64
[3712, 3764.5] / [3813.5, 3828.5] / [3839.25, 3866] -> 0.92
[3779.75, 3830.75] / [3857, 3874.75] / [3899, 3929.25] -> -1.79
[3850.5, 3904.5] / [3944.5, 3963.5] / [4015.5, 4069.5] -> 0.61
